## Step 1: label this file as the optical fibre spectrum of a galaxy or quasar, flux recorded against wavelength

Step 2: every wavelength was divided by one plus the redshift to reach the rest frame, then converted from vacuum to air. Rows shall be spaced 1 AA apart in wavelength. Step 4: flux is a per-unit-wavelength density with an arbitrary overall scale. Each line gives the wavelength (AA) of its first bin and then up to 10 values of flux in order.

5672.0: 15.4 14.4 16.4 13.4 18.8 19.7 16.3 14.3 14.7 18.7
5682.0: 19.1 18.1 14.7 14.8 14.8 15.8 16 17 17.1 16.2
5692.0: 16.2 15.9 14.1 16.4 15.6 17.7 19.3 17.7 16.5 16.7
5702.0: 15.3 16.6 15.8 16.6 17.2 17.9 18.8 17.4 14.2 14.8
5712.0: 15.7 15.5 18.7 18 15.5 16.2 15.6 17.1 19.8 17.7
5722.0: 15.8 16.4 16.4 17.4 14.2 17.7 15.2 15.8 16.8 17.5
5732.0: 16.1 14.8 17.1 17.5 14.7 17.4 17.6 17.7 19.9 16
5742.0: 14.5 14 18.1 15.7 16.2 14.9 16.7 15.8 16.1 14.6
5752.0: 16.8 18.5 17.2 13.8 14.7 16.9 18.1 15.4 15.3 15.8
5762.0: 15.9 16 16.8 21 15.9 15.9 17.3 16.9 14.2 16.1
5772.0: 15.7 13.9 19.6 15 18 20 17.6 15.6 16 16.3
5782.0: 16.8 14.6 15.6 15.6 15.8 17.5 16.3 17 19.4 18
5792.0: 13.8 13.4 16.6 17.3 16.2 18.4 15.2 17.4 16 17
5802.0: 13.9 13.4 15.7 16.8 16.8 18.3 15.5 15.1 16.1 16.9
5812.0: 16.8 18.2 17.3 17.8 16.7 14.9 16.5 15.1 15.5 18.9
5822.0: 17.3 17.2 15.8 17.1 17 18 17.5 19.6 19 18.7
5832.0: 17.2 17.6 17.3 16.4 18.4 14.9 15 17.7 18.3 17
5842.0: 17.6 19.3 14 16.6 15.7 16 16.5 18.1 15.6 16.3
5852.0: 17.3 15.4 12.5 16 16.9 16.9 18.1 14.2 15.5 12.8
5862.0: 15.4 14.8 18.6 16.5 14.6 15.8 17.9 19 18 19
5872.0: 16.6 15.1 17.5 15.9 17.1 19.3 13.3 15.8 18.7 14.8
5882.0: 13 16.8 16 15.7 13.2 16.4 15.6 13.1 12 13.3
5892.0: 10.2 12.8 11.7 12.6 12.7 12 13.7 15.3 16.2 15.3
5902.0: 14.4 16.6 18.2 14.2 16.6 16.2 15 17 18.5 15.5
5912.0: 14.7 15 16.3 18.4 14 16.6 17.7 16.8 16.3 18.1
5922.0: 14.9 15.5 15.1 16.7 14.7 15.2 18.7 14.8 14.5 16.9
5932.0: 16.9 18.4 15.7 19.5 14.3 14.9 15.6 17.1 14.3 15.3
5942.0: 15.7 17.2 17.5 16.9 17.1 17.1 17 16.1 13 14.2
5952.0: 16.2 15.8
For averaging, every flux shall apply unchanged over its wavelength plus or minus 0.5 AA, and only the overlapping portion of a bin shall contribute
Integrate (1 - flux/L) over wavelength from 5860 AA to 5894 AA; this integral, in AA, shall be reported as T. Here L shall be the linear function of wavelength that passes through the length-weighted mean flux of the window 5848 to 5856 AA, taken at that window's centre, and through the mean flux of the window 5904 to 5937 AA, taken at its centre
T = 1.13 AA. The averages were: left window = 16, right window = 16.2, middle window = 15.5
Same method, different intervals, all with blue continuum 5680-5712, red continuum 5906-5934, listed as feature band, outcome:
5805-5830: -0.91 AA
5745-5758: 0.28 AA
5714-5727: -0.25 AA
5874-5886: 0.22 AA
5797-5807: 0.20 AA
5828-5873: -1.01 AA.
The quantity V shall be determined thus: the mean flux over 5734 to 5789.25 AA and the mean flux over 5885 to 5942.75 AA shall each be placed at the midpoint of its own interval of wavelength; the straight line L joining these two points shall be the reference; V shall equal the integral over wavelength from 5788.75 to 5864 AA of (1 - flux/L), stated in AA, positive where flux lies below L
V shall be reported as -2.7 AA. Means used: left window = 16.4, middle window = 16.6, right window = 15.4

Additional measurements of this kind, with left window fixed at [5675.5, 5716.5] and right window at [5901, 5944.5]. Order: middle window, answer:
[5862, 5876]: -0.5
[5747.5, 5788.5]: 0.2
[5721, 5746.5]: 0.1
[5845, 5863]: 0.5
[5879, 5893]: 1.5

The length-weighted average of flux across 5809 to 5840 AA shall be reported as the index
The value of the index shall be 17.1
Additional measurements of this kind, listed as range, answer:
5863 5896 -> 15.4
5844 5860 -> 16.1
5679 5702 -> 16.4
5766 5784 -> 16.4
